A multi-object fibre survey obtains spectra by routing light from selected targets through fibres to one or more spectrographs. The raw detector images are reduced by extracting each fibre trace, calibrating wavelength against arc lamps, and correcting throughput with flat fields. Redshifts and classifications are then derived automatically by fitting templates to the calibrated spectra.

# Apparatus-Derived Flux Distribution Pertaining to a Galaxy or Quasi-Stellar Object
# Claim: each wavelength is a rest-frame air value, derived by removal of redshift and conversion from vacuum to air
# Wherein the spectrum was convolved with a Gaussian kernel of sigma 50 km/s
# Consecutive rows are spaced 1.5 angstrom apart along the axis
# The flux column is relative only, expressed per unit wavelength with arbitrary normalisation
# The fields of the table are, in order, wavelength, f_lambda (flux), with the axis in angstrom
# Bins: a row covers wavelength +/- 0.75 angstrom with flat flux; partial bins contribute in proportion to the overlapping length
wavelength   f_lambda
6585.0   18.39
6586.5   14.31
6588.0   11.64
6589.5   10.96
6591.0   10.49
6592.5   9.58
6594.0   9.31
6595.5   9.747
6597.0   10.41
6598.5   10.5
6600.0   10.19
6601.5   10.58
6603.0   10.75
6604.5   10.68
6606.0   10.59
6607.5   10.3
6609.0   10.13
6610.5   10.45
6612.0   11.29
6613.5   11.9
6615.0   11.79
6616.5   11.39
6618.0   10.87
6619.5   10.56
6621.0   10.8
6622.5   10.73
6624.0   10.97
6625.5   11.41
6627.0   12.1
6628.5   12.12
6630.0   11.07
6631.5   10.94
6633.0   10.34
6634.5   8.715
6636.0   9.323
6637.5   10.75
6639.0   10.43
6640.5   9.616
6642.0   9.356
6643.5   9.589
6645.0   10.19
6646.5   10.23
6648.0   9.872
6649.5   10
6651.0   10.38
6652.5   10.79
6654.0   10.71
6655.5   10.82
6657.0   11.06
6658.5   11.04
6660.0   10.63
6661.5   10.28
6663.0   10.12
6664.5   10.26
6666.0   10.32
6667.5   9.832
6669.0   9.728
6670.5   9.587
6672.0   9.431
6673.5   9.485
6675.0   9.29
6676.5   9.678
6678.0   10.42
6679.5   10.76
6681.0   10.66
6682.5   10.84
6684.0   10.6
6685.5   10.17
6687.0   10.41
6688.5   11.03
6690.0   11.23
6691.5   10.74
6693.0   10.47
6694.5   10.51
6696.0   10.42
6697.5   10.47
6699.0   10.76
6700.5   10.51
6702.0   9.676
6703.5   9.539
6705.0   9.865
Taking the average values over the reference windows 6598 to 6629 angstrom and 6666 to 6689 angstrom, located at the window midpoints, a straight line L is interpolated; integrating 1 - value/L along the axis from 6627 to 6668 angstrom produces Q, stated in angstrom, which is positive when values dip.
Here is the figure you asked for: 0.6 angstrom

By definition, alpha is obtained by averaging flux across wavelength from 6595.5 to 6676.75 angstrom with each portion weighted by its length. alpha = 10.4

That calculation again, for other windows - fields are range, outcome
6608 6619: 11.1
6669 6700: 10.3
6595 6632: 10.9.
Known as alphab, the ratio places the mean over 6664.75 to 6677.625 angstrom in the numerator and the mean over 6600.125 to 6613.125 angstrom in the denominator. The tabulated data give 0.9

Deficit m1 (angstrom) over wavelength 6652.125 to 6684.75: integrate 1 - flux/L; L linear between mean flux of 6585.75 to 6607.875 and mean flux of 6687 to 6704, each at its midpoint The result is 0.8 angstrom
